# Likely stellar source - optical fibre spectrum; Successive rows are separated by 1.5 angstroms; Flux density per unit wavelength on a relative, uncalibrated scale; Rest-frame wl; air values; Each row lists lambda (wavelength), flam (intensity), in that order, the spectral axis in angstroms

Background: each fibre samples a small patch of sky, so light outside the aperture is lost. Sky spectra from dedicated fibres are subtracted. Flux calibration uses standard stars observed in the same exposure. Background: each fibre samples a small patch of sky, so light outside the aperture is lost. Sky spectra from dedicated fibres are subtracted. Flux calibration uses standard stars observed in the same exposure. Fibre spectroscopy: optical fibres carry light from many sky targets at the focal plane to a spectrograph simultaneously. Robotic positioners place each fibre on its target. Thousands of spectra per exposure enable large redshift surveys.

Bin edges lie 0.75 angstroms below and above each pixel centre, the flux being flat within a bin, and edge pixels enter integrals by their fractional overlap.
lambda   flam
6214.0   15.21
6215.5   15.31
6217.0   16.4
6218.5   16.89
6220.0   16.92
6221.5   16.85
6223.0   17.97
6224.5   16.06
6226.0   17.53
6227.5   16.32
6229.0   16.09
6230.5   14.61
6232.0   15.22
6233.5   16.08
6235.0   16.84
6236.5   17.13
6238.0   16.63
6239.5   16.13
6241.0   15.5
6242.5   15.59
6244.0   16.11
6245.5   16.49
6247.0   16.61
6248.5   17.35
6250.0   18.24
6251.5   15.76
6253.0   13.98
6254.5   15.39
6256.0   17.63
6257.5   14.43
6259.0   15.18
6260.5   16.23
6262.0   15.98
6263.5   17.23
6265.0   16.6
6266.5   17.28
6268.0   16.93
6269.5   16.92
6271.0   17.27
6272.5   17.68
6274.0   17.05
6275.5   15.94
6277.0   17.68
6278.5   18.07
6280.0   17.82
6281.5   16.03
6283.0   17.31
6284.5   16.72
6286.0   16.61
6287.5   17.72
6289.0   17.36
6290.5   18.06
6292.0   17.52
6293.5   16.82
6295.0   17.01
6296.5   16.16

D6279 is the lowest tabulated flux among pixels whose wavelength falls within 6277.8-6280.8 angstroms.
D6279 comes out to 17.82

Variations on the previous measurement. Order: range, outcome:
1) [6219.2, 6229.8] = 16.06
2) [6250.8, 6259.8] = 13.98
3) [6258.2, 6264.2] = 15.18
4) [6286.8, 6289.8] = 17.36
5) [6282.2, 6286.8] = 16.61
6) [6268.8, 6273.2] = 16.92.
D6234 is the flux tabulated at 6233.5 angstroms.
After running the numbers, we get 16.08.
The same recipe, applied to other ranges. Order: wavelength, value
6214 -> 15.21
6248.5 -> 17.35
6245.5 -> 16.49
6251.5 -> 15.76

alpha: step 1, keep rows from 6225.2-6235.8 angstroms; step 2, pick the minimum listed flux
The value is 14.61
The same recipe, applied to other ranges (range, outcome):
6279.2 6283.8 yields 16.03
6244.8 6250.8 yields 16.49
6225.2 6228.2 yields 16.32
